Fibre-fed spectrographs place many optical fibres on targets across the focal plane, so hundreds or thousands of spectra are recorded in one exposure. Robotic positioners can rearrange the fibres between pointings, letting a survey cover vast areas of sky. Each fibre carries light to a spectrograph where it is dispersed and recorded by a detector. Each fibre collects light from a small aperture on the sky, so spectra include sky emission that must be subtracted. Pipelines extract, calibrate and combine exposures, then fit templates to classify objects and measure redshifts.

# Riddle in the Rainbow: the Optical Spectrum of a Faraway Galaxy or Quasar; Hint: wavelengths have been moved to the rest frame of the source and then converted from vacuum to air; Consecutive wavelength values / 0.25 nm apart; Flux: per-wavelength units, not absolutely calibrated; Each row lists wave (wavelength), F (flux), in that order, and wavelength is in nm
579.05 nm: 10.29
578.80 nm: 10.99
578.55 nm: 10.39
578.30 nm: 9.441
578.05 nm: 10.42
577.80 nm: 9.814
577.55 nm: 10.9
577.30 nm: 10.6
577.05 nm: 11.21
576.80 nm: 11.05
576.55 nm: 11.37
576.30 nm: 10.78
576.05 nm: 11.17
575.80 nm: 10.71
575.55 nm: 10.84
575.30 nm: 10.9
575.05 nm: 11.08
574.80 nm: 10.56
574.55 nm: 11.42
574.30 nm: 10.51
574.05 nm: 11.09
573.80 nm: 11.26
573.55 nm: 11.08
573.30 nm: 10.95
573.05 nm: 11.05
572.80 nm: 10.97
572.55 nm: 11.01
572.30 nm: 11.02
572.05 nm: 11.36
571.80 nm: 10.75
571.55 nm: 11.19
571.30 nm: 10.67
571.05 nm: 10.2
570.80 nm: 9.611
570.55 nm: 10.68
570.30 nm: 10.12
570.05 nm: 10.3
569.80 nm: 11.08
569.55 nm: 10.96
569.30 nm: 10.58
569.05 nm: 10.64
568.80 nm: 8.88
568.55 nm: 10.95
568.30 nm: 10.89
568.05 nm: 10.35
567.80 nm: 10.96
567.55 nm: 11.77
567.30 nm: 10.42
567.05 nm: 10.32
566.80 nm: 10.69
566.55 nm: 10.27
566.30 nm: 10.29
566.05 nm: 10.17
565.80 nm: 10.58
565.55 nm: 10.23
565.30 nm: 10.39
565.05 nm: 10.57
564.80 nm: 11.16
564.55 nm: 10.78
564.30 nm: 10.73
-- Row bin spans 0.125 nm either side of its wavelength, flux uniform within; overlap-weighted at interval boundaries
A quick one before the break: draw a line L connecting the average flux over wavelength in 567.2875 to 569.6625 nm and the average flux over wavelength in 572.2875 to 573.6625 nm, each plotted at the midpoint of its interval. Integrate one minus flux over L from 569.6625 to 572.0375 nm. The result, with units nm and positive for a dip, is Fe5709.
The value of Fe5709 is 0.06 nm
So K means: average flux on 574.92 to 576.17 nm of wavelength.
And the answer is 10.9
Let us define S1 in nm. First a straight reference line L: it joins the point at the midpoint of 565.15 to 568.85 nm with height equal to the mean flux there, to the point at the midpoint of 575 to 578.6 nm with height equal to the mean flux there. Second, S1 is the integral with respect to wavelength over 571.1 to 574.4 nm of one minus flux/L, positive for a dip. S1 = -0.11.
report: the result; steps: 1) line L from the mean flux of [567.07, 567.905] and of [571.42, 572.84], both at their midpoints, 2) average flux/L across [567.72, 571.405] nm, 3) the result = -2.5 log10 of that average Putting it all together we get 0.06 mag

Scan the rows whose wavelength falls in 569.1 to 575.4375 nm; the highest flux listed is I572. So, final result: 11.42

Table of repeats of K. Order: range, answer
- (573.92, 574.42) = 10.8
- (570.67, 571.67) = 10.4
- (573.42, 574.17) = 11.1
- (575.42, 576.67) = 11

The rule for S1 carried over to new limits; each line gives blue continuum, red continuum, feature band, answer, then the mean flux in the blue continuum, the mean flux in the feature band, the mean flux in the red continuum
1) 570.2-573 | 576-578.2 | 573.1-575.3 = -0.051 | 10.7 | 11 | 10.8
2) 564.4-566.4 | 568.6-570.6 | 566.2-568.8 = -0.034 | 10.5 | 10.6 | 10.4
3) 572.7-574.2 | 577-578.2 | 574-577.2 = -0.056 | 11.1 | 11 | 10.5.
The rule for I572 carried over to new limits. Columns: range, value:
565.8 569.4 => 11.77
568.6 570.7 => 11.08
